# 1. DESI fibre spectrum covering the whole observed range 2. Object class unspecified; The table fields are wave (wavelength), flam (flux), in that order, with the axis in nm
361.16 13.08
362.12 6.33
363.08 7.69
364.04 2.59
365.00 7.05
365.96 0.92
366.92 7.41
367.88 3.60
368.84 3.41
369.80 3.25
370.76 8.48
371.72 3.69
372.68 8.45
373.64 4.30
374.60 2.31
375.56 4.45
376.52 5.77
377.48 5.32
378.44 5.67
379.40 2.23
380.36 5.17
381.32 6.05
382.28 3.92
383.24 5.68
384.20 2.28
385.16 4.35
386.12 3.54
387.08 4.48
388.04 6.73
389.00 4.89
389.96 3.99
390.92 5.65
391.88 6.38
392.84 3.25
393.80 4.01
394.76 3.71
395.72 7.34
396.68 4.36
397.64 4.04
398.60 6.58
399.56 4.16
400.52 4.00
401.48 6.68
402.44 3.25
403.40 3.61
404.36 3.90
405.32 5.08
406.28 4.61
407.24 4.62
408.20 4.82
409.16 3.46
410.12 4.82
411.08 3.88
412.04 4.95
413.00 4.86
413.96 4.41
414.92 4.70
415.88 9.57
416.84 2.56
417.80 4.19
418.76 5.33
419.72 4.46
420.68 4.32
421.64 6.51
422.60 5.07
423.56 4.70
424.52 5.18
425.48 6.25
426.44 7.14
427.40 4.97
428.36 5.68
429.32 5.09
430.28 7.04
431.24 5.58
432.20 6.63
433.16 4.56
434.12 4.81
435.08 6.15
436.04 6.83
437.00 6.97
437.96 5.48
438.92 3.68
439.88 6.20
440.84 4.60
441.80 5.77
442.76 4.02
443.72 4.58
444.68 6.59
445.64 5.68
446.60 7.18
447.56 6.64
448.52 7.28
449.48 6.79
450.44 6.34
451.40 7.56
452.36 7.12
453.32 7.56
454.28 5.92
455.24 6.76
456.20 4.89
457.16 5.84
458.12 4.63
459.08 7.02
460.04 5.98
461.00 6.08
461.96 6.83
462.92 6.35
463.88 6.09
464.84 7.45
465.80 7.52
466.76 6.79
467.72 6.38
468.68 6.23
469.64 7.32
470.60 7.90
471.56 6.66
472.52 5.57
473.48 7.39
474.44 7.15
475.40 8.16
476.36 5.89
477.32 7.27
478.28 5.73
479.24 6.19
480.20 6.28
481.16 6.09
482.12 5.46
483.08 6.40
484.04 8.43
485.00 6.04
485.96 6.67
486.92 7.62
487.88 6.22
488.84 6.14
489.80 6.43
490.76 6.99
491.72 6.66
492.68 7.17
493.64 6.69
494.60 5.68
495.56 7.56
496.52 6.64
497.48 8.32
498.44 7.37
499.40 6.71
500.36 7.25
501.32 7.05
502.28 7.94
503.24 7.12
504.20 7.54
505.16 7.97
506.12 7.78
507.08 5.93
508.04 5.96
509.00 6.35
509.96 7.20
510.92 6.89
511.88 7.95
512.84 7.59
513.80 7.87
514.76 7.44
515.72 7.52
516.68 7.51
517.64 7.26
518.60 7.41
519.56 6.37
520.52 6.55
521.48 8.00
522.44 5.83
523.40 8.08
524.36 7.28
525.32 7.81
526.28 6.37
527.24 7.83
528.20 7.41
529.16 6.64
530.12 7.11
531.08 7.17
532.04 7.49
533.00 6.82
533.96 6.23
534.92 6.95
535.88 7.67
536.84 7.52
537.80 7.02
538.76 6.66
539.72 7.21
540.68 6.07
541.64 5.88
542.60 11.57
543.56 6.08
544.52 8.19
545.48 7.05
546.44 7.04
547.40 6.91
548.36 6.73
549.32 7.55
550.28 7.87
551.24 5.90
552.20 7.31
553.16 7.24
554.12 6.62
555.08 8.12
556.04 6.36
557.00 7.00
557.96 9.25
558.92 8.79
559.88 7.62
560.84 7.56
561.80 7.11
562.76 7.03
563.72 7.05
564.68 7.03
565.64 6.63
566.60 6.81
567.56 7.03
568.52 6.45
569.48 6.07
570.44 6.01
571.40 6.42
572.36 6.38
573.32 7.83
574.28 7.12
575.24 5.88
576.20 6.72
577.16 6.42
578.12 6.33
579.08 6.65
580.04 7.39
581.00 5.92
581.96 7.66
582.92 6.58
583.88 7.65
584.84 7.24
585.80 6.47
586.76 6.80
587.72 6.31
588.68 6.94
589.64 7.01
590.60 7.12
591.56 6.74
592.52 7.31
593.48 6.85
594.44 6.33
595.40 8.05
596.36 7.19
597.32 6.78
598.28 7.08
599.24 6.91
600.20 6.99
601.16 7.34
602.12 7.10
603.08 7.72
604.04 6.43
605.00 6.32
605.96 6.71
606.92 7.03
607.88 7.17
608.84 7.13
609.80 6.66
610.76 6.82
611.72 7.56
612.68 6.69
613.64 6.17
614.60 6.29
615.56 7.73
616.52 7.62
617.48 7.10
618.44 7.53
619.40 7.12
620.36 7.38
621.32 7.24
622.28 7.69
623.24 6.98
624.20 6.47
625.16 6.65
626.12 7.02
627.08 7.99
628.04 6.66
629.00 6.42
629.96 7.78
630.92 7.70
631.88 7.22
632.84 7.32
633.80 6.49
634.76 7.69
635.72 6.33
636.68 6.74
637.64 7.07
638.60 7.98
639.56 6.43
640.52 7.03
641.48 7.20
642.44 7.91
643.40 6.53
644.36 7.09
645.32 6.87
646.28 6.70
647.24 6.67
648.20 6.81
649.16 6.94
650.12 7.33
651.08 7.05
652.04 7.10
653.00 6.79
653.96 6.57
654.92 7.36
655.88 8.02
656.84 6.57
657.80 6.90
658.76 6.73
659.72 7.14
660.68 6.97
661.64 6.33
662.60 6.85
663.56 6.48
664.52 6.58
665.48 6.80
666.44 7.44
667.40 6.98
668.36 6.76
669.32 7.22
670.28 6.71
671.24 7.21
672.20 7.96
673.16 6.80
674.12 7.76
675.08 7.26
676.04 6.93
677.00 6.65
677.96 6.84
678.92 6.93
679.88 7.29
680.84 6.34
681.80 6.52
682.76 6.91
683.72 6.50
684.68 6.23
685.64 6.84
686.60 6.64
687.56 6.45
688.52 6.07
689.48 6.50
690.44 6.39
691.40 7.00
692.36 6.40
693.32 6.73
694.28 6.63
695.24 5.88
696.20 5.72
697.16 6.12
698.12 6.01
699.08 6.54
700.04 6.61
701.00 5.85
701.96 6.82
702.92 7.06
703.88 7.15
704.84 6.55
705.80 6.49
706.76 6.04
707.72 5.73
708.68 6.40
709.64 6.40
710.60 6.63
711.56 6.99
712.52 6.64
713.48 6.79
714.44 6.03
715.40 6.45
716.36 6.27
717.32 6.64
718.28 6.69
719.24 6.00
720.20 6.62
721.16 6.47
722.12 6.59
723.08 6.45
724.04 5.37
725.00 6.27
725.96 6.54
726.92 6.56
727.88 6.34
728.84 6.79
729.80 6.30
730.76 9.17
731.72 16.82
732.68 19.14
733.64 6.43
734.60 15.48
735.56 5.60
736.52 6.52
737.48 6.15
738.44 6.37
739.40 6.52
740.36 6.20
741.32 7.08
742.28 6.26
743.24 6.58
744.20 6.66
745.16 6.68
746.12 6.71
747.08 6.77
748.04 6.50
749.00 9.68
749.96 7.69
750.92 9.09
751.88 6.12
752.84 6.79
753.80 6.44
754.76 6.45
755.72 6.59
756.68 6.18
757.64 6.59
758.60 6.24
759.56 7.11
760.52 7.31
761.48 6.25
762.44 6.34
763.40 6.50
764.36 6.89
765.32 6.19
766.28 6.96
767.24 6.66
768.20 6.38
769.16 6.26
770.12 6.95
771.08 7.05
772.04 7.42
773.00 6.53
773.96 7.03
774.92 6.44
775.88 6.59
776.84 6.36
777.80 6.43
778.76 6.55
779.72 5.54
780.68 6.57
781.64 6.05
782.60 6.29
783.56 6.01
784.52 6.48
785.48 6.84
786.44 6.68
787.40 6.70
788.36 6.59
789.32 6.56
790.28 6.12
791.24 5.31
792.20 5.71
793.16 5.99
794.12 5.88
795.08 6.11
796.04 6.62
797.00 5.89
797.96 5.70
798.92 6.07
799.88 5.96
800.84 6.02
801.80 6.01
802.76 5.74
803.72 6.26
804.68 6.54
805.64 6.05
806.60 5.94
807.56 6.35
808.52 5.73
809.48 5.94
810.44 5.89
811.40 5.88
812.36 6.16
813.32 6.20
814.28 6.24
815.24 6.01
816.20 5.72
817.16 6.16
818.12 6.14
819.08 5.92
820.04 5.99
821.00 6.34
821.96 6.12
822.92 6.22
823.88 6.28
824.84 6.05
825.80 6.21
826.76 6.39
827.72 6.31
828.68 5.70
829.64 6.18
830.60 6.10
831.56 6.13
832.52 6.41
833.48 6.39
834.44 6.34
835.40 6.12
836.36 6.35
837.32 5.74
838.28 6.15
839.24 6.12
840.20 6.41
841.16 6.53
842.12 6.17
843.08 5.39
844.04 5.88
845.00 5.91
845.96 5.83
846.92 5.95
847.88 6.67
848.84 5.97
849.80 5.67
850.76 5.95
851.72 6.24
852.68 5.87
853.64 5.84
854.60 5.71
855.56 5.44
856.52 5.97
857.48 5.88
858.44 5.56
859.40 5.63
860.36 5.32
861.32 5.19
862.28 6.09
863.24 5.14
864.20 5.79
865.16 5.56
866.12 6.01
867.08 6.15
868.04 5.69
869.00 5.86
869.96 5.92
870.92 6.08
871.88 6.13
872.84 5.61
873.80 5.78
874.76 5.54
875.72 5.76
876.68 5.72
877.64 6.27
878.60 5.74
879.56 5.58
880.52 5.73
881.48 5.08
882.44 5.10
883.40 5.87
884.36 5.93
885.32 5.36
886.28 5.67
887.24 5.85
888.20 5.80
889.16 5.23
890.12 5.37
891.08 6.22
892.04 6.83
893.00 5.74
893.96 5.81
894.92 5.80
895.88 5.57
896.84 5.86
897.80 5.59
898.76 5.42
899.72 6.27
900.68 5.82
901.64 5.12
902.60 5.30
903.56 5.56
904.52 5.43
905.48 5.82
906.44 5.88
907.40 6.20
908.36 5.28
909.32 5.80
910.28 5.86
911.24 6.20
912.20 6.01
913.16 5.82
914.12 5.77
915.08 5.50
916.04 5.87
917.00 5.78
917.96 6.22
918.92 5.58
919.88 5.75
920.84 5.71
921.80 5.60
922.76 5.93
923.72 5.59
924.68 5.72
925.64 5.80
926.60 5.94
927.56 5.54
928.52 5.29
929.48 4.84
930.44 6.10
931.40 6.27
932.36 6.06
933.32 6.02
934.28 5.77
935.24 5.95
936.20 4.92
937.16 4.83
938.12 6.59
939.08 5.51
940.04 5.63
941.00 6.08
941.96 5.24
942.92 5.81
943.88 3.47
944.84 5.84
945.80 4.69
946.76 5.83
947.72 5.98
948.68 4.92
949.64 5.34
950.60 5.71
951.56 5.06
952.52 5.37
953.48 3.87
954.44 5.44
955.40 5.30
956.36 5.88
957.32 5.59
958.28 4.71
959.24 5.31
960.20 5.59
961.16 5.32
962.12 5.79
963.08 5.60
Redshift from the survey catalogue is 0.12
